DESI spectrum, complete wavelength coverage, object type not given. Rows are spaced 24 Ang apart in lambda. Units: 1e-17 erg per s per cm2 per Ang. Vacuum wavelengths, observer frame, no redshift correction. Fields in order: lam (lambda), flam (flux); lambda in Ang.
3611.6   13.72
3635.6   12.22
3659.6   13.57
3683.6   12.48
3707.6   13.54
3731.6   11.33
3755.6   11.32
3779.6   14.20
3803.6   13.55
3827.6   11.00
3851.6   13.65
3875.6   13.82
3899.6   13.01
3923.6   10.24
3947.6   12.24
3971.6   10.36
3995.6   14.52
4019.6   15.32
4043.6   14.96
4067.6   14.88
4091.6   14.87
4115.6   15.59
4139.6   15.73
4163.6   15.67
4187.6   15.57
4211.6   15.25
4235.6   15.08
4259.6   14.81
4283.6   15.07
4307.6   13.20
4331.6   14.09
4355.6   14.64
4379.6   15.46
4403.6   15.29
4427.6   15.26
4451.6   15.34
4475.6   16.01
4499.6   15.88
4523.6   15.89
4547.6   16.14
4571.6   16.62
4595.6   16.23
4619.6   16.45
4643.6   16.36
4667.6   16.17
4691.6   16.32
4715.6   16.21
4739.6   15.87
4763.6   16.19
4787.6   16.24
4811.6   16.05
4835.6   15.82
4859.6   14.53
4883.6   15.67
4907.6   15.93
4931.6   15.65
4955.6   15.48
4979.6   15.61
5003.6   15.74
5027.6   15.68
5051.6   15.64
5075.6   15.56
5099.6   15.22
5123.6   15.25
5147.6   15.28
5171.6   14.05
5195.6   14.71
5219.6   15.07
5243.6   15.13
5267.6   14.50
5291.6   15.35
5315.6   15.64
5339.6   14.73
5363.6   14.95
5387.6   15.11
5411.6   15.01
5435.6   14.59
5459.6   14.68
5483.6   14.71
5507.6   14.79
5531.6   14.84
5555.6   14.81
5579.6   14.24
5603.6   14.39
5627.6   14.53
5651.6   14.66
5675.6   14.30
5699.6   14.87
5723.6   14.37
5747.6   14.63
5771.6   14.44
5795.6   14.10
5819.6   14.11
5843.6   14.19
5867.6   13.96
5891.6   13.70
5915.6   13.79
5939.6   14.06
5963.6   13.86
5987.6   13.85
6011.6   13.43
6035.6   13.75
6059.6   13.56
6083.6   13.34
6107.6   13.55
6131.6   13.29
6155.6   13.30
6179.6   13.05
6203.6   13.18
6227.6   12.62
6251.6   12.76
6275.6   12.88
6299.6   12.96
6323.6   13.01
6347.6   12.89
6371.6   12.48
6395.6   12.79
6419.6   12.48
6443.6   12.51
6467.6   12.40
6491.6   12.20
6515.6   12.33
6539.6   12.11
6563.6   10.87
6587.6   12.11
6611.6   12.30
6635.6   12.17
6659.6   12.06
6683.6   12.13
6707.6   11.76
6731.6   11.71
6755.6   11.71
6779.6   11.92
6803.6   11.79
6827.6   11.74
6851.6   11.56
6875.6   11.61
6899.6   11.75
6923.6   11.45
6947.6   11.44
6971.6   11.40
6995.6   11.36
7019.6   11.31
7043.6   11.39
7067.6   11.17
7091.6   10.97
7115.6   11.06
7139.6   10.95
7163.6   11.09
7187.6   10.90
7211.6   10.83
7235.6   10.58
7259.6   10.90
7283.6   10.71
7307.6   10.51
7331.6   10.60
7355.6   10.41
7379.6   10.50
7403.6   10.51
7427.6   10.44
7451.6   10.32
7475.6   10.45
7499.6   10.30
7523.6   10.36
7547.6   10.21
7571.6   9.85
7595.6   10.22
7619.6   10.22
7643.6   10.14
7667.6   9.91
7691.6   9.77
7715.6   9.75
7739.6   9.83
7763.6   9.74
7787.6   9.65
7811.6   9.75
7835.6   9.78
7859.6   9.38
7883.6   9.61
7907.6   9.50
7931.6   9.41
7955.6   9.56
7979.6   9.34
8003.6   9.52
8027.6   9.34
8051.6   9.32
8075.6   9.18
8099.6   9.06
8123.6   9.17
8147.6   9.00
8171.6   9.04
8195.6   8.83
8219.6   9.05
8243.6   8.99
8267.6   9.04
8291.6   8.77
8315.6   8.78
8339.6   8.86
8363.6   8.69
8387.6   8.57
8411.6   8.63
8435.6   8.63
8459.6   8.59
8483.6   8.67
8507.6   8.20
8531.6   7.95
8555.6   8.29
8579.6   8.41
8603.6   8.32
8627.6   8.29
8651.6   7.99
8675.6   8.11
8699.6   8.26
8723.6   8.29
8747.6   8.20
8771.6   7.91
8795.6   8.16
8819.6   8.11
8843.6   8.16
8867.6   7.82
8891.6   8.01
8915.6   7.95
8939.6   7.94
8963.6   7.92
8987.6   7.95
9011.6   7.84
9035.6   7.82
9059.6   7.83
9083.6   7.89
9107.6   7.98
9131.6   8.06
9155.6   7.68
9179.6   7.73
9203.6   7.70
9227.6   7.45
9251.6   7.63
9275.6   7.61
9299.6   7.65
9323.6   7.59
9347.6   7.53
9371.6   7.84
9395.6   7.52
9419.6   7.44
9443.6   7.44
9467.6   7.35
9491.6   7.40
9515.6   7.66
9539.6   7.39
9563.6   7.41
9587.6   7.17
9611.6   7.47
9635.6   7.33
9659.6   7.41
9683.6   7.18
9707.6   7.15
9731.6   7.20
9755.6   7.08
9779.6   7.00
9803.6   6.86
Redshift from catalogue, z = 0.00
